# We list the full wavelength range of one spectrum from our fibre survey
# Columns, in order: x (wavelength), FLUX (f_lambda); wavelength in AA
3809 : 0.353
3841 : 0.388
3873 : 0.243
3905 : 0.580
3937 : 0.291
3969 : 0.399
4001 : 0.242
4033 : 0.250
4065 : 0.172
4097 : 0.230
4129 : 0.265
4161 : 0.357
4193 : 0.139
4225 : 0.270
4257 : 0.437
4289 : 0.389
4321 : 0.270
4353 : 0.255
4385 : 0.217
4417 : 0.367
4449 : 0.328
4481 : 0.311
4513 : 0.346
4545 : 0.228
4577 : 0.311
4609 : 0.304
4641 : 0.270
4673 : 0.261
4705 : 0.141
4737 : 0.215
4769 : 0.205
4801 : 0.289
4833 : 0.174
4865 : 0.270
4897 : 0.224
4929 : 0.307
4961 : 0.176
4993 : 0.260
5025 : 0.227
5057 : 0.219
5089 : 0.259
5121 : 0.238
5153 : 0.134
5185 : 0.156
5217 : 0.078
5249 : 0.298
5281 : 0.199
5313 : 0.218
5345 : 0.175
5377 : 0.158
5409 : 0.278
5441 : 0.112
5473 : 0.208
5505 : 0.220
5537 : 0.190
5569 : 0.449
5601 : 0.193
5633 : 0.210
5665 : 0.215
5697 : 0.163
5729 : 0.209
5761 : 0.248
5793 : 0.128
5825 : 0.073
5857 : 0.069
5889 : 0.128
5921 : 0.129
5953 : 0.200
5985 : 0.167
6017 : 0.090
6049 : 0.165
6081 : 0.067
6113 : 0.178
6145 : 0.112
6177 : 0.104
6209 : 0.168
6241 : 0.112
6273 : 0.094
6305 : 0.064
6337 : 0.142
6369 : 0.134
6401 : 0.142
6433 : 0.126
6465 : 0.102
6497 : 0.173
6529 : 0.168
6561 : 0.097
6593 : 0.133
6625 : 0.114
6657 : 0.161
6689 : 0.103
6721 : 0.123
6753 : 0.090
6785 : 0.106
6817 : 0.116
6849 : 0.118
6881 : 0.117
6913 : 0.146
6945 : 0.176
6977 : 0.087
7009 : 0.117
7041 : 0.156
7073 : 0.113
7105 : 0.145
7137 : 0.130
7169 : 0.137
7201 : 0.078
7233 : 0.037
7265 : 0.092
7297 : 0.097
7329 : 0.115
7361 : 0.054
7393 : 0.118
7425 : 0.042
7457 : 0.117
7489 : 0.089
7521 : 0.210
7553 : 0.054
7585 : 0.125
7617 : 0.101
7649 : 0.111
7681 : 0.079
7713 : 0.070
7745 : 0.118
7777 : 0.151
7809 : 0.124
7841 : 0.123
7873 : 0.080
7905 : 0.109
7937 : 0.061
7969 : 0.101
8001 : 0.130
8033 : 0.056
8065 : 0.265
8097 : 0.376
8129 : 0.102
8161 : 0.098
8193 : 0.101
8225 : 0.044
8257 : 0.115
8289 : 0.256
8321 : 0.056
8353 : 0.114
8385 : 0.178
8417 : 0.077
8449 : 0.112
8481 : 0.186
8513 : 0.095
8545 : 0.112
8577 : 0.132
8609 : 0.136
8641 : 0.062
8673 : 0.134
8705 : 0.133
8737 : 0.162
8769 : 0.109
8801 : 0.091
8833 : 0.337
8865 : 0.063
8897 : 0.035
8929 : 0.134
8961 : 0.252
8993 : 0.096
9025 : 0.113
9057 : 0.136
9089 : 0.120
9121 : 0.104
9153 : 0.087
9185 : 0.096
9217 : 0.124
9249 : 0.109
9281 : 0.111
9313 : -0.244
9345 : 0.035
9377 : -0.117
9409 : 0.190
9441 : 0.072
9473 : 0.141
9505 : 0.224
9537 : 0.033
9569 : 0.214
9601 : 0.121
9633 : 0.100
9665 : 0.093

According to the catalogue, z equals 1.17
